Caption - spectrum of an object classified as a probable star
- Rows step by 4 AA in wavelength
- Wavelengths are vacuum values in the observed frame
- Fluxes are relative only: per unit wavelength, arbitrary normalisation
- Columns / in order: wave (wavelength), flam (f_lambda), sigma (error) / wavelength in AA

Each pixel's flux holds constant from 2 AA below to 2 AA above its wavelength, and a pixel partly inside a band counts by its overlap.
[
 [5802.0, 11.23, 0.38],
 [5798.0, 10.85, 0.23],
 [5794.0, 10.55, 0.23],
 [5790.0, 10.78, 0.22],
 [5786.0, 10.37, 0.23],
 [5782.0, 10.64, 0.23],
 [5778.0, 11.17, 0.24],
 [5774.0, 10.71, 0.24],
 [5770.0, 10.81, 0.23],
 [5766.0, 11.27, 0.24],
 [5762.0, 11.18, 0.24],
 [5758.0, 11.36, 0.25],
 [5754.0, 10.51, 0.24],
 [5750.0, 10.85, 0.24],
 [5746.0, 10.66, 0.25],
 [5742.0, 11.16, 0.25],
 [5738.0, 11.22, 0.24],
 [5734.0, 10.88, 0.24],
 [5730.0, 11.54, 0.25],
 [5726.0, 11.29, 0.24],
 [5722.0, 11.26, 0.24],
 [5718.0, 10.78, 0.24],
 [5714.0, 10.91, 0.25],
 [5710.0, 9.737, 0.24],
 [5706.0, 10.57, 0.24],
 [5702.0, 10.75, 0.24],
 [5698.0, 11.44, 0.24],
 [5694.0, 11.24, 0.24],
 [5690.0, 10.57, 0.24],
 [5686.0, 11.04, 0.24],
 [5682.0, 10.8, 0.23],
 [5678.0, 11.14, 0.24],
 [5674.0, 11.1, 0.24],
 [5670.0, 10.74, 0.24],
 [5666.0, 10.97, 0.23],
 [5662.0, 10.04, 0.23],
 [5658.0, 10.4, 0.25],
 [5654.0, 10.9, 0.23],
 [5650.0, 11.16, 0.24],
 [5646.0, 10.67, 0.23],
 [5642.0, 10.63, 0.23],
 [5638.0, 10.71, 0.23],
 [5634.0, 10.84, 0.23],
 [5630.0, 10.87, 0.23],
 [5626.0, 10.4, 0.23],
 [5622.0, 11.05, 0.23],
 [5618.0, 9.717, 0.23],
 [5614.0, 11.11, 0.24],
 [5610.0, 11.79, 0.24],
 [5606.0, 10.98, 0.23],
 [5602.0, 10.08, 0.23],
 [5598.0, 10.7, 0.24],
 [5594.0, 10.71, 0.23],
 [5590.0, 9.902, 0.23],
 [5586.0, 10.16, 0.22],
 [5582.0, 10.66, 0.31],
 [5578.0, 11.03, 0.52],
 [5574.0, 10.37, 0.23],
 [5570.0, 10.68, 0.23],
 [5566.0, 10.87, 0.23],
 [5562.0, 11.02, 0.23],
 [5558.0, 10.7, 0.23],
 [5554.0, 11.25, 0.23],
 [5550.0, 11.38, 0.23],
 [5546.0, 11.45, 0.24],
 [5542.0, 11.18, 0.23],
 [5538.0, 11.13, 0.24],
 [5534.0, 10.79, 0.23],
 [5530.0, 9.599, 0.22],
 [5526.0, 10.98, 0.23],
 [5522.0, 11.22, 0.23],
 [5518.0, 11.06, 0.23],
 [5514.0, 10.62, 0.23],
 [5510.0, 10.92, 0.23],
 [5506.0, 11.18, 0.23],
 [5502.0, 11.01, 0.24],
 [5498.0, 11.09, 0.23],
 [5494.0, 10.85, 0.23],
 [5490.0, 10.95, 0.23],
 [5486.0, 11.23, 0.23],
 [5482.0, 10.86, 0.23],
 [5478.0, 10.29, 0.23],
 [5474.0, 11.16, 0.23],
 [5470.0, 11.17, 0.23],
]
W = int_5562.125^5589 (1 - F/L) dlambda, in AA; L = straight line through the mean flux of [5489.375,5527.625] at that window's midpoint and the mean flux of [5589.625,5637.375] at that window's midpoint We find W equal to 0.45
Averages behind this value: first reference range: 11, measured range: 10.6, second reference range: 10.7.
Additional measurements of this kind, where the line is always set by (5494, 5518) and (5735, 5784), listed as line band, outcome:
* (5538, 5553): -0.5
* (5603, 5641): 0.5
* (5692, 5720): 0.5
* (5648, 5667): 0.5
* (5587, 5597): 0.6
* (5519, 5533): 0.4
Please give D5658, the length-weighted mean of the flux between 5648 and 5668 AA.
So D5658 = 10.7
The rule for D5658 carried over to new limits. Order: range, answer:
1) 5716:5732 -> 11.2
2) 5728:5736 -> 11.2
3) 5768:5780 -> 10.9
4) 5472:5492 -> 10.9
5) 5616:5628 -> 10.4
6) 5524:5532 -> 10.3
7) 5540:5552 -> 11.3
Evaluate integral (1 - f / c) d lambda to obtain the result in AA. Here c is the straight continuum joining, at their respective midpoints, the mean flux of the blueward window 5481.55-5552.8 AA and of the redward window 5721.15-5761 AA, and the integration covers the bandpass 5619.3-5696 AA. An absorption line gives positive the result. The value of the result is 1.68 AA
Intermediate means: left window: 11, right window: 11.1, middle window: 10.8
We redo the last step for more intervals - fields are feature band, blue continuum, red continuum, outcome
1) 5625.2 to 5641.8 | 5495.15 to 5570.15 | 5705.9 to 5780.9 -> 0.36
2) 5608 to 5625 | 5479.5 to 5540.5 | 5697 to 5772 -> 0.06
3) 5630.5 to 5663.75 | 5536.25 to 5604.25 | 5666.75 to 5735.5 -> 0.57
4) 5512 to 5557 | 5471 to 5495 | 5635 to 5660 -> -0.45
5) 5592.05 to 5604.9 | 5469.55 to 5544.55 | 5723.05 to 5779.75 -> 0.50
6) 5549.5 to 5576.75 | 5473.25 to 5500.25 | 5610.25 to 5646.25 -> -0.16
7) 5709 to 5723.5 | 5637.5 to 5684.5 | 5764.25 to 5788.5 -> 0.11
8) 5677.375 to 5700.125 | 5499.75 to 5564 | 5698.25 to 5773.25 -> -0.18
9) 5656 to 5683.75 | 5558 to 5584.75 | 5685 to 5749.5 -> 0.34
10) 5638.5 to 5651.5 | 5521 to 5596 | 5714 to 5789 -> 0.09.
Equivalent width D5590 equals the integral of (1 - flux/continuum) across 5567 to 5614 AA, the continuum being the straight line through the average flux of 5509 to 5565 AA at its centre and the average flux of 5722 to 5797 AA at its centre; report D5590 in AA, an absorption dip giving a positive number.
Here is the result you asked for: 1.2 AA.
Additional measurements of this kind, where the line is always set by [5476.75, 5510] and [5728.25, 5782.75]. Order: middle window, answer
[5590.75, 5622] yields 0.7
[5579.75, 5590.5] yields 0.6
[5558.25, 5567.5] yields 0.0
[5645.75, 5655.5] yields 0.0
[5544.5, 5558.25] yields -0.4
